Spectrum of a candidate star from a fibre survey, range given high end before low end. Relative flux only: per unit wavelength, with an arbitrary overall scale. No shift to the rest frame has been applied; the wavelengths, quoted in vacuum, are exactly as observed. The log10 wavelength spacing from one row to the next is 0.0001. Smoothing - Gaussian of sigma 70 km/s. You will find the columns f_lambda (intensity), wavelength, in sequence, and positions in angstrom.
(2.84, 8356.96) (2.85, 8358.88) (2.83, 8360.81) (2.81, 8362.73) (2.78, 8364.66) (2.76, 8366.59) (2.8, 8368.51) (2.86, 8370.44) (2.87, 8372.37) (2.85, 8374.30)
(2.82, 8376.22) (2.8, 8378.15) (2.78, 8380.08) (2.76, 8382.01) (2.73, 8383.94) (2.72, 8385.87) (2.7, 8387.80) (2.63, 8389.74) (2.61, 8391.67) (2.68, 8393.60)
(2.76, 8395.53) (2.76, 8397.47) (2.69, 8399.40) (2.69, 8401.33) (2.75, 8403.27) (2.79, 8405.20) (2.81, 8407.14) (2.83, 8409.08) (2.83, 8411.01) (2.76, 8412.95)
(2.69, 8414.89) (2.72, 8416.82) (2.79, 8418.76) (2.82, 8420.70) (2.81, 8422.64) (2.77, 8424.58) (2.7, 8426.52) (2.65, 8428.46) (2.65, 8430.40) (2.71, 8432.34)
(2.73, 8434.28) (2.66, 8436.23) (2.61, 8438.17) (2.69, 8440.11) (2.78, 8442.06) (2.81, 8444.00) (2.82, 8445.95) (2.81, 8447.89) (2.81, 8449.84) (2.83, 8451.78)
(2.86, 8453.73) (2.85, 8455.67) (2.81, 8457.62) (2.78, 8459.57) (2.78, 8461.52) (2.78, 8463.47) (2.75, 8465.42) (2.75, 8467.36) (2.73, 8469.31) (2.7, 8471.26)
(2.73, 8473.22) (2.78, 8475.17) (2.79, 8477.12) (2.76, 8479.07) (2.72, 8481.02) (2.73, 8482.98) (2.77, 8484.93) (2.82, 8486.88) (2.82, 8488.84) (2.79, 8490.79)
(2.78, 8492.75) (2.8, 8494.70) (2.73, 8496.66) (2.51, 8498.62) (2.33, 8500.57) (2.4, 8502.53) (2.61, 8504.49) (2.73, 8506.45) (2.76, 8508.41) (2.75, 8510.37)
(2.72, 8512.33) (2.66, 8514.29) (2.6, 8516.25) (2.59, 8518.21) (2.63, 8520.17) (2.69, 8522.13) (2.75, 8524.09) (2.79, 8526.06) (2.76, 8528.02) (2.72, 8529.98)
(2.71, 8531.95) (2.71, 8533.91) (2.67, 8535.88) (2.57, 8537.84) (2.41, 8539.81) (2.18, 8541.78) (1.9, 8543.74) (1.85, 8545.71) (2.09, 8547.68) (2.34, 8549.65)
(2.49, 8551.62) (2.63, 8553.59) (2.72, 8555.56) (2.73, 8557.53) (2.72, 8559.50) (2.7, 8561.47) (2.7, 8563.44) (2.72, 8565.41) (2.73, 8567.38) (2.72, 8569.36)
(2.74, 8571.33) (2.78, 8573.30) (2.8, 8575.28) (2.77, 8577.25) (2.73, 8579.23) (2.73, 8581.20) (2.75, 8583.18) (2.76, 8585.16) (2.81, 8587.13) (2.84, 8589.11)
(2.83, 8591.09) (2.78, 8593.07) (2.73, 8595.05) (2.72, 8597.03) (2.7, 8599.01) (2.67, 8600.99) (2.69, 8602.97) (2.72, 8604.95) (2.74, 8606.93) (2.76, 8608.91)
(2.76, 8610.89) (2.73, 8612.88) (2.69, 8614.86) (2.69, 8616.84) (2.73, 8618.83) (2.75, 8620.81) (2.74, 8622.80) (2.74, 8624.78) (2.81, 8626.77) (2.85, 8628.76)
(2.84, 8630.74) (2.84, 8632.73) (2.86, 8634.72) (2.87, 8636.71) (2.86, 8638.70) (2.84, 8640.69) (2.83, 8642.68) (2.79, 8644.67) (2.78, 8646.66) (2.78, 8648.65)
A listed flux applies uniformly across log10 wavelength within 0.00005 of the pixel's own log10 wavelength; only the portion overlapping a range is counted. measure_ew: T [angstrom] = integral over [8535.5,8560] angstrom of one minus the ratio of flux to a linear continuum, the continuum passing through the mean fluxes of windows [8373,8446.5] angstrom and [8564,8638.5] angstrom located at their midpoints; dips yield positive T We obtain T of 3.2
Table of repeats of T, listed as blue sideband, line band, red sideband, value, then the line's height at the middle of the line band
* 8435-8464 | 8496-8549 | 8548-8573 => 2.9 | 2.69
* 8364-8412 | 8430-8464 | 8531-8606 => -0.6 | 2.72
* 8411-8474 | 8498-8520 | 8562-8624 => 1.1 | 2.75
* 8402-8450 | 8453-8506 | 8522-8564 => -1.5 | 2.65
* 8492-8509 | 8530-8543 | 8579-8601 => 0.7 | 2.68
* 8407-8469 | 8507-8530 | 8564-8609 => 0.4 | 2.76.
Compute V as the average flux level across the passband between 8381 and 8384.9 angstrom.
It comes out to 2.75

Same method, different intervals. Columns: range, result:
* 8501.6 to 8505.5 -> 2.51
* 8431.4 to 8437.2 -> 2.7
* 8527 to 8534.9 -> 2.73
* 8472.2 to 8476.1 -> 2.75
